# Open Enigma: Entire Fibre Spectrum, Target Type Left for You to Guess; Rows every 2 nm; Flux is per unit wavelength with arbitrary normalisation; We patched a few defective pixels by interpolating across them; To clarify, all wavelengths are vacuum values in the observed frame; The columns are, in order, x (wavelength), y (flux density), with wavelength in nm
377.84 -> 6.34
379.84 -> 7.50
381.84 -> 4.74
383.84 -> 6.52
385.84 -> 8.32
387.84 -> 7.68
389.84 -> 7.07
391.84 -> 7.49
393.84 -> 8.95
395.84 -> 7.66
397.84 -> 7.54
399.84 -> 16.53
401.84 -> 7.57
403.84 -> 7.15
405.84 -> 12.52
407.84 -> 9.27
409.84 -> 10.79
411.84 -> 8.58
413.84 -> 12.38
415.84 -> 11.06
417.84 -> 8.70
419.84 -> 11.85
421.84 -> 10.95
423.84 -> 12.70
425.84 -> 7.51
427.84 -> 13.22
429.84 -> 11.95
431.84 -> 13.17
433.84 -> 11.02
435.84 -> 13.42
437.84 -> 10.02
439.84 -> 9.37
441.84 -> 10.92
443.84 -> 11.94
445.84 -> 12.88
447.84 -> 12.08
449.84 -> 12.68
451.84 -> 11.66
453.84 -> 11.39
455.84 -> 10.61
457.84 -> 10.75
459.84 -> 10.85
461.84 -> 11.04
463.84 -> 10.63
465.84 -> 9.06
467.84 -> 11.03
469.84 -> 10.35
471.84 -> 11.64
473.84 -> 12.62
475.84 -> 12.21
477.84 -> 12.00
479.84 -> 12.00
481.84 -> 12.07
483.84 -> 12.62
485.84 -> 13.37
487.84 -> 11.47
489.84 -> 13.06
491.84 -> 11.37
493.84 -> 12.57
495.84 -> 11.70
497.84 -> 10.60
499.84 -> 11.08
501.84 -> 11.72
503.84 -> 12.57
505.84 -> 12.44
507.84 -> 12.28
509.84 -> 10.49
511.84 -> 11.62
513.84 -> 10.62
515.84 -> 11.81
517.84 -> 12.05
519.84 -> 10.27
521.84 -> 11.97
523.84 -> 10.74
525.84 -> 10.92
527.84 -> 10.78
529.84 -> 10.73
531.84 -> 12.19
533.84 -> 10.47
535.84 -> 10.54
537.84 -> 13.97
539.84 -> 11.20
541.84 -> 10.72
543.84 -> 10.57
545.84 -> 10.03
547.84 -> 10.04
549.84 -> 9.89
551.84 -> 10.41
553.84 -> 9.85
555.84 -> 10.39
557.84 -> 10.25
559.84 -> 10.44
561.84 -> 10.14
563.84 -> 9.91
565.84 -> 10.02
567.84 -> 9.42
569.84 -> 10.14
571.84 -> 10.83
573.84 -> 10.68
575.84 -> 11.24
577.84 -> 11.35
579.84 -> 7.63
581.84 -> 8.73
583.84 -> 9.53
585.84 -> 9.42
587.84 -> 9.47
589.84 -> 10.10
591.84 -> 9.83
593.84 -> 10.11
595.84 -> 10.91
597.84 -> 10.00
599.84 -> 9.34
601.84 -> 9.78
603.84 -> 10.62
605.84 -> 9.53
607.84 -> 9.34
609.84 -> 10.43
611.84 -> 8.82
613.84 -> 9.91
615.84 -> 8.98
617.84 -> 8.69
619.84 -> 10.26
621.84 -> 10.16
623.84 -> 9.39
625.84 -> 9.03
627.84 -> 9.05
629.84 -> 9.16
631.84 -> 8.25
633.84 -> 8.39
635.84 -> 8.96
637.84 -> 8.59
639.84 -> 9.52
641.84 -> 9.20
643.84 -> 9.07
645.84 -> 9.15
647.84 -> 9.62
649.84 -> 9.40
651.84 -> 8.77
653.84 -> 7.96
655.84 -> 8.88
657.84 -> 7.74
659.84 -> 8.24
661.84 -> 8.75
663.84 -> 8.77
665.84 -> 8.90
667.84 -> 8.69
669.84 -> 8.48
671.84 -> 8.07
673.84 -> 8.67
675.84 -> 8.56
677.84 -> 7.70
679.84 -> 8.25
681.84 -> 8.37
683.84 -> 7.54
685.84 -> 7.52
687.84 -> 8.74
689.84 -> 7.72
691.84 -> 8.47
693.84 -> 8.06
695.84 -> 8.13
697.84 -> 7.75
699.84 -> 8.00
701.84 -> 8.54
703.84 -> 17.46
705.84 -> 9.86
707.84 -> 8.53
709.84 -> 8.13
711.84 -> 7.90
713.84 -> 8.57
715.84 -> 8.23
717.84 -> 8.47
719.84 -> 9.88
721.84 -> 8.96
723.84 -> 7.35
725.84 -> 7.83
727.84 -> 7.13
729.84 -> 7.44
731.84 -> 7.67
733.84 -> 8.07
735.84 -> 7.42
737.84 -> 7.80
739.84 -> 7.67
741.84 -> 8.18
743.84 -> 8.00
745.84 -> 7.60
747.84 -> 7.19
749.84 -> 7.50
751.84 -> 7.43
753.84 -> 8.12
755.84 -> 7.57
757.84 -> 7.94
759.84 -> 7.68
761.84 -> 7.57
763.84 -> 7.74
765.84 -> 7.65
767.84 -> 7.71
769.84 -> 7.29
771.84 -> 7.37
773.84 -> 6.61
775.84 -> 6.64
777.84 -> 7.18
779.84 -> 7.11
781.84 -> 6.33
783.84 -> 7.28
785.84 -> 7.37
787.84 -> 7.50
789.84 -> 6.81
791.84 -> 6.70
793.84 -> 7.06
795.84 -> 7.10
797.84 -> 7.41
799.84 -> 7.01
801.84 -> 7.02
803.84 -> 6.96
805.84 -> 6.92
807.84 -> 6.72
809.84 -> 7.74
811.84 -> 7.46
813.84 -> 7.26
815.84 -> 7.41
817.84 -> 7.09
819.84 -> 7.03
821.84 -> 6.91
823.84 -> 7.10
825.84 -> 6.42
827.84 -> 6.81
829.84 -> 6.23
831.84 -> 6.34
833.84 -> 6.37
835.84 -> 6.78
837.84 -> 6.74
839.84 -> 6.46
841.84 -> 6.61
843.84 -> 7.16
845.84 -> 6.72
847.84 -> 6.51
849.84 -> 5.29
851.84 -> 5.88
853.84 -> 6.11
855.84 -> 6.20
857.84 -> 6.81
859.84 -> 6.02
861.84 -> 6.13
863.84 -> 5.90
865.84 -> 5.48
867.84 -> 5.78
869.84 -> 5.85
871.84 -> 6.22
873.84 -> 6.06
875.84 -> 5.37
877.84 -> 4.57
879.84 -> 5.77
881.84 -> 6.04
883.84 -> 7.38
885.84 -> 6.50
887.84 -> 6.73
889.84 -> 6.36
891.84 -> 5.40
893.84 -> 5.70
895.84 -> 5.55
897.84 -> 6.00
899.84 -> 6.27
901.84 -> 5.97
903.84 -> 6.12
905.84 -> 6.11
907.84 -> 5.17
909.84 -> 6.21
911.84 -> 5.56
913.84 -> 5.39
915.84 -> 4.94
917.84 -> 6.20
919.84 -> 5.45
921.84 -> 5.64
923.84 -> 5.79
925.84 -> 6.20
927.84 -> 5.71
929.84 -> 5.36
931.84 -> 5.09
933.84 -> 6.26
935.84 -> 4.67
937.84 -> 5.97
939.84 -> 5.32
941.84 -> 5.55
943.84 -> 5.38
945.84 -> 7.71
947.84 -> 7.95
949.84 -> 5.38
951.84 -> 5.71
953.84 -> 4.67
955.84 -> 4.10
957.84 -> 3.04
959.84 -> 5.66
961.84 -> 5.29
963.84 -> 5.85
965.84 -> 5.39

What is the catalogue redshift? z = 0.072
